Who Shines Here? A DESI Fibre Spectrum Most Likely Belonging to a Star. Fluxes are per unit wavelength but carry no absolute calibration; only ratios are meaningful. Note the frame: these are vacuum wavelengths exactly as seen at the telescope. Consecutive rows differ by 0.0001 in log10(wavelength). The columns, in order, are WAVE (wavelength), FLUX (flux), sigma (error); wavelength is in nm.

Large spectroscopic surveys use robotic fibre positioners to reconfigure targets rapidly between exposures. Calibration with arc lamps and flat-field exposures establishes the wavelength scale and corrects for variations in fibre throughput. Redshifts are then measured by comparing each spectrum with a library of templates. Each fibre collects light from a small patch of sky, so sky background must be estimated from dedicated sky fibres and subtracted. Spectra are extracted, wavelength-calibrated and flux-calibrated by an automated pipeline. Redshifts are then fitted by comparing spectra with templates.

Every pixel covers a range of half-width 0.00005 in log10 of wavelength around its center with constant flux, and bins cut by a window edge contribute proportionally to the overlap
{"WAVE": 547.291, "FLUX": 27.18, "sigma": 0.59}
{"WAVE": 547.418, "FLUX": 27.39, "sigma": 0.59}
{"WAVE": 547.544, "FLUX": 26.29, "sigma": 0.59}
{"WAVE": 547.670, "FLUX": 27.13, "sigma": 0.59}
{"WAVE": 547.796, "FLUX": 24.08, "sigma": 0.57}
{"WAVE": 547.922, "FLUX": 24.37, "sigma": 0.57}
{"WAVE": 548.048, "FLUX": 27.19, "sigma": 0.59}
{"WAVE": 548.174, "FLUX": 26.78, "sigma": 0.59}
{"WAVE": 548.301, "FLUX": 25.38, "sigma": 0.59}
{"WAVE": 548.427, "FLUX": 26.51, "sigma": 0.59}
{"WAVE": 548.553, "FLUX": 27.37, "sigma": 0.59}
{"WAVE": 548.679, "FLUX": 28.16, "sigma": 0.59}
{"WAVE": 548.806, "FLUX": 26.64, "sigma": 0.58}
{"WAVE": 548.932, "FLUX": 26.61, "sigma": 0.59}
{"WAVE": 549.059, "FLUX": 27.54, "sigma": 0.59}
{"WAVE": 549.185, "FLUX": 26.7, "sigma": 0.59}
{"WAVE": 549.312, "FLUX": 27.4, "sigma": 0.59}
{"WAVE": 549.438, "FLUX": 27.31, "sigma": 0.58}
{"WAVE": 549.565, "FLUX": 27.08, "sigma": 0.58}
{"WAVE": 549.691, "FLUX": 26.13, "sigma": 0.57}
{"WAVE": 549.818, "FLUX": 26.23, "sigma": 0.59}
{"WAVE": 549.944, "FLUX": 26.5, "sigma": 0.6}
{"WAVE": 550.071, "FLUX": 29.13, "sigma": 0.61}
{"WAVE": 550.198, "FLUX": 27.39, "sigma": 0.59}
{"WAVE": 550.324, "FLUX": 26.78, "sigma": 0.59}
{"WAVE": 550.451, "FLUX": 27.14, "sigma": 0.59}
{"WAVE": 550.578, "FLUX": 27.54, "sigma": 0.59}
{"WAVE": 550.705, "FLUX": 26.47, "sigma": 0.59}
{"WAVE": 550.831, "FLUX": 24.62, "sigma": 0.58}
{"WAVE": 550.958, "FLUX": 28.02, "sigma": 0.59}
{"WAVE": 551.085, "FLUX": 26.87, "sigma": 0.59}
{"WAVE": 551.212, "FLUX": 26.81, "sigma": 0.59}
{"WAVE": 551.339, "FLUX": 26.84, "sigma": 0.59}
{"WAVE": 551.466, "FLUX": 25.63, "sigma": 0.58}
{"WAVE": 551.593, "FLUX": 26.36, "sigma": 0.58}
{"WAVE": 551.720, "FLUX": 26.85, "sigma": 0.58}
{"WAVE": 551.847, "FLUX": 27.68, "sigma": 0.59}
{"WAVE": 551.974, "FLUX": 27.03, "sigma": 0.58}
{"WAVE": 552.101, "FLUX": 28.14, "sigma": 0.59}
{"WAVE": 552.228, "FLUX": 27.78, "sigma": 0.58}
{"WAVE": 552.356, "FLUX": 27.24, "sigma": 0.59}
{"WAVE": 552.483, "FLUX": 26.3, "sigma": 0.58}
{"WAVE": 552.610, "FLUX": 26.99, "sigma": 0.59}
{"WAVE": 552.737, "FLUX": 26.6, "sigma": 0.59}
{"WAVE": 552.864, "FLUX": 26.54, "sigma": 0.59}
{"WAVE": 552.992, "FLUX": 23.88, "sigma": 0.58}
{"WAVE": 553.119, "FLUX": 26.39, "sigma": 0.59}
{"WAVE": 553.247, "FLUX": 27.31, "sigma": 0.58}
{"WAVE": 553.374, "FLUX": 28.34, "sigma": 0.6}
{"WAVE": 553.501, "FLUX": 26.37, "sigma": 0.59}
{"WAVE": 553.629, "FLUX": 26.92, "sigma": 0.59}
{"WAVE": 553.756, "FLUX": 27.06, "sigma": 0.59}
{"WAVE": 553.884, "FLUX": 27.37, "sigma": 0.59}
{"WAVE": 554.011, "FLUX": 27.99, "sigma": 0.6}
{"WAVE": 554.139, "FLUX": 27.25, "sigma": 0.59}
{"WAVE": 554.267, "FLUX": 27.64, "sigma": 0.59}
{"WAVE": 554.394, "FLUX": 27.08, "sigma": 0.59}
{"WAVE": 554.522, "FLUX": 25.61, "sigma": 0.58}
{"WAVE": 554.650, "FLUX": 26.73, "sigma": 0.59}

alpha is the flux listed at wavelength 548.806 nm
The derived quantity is 26.64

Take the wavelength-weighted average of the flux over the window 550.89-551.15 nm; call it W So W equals 27.4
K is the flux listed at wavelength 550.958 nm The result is 28.02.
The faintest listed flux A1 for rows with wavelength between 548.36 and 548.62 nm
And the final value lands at 26.51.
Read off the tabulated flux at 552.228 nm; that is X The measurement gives 27.78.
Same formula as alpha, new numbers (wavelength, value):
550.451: 27.14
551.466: 25.63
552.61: 26.99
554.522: 25.61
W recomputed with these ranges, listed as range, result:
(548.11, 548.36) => 26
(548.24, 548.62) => 26.5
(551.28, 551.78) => 26.4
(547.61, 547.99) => 25.2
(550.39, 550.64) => 27.3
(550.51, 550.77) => 27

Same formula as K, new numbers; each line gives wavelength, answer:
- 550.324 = 26.78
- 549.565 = 27.08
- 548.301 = 25.38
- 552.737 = 26.6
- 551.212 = 26.81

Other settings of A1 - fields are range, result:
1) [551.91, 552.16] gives 27.03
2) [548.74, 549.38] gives 26.61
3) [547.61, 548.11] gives 24.08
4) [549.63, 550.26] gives 26.13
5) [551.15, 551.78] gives 25.63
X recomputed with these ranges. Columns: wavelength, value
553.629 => 26.92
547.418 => 27.39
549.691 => 26.13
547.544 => 26.29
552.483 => 26.3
